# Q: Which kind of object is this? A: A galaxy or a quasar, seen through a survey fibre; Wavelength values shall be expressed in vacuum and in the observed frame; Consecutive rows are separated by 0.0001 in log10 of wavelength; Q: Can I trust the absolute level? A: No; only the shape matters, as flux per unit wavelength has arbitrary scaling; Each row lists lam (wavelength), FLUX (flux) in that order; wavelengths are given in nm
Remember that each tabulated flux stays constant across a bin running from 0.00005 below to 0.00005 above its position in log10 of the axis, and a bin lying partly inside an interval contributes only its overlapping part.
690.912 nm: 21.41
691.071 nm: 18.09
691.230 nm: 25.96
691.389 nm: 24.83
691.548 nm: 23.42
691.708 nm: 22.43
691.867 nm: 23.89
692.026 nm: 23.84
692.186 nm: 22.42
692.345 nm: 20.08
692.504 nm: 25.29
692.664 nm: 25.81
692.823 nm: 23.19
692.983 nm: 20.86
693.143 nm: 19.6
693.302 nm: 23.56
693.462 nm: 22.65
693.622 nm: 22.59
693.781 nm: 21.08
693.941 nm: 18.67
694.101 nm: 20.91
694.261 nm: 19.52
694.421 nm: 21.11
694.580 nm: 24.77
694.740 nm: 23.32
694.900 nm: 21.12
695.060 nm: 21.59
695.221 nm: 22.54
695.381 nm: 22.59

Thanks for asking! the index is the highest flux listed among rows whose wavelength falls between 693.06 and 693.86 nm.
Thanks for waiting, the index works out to 23.56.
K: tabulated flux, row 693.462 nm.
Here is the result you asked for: 22.65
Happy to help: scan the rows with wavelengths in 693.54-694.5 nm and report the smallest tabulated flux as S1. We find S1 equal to 18.67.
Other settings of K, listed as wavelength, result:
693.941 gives 18.67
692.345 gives 20.08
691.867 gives 23.89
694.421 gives 21.11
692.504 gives 25.29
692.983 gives 20.86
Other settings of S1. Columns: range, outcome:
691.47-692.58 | 20.08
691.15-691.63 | 23.42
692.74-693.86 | 19.6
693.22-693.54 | 22.65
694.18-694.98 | 19.52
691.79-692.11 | 23.84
